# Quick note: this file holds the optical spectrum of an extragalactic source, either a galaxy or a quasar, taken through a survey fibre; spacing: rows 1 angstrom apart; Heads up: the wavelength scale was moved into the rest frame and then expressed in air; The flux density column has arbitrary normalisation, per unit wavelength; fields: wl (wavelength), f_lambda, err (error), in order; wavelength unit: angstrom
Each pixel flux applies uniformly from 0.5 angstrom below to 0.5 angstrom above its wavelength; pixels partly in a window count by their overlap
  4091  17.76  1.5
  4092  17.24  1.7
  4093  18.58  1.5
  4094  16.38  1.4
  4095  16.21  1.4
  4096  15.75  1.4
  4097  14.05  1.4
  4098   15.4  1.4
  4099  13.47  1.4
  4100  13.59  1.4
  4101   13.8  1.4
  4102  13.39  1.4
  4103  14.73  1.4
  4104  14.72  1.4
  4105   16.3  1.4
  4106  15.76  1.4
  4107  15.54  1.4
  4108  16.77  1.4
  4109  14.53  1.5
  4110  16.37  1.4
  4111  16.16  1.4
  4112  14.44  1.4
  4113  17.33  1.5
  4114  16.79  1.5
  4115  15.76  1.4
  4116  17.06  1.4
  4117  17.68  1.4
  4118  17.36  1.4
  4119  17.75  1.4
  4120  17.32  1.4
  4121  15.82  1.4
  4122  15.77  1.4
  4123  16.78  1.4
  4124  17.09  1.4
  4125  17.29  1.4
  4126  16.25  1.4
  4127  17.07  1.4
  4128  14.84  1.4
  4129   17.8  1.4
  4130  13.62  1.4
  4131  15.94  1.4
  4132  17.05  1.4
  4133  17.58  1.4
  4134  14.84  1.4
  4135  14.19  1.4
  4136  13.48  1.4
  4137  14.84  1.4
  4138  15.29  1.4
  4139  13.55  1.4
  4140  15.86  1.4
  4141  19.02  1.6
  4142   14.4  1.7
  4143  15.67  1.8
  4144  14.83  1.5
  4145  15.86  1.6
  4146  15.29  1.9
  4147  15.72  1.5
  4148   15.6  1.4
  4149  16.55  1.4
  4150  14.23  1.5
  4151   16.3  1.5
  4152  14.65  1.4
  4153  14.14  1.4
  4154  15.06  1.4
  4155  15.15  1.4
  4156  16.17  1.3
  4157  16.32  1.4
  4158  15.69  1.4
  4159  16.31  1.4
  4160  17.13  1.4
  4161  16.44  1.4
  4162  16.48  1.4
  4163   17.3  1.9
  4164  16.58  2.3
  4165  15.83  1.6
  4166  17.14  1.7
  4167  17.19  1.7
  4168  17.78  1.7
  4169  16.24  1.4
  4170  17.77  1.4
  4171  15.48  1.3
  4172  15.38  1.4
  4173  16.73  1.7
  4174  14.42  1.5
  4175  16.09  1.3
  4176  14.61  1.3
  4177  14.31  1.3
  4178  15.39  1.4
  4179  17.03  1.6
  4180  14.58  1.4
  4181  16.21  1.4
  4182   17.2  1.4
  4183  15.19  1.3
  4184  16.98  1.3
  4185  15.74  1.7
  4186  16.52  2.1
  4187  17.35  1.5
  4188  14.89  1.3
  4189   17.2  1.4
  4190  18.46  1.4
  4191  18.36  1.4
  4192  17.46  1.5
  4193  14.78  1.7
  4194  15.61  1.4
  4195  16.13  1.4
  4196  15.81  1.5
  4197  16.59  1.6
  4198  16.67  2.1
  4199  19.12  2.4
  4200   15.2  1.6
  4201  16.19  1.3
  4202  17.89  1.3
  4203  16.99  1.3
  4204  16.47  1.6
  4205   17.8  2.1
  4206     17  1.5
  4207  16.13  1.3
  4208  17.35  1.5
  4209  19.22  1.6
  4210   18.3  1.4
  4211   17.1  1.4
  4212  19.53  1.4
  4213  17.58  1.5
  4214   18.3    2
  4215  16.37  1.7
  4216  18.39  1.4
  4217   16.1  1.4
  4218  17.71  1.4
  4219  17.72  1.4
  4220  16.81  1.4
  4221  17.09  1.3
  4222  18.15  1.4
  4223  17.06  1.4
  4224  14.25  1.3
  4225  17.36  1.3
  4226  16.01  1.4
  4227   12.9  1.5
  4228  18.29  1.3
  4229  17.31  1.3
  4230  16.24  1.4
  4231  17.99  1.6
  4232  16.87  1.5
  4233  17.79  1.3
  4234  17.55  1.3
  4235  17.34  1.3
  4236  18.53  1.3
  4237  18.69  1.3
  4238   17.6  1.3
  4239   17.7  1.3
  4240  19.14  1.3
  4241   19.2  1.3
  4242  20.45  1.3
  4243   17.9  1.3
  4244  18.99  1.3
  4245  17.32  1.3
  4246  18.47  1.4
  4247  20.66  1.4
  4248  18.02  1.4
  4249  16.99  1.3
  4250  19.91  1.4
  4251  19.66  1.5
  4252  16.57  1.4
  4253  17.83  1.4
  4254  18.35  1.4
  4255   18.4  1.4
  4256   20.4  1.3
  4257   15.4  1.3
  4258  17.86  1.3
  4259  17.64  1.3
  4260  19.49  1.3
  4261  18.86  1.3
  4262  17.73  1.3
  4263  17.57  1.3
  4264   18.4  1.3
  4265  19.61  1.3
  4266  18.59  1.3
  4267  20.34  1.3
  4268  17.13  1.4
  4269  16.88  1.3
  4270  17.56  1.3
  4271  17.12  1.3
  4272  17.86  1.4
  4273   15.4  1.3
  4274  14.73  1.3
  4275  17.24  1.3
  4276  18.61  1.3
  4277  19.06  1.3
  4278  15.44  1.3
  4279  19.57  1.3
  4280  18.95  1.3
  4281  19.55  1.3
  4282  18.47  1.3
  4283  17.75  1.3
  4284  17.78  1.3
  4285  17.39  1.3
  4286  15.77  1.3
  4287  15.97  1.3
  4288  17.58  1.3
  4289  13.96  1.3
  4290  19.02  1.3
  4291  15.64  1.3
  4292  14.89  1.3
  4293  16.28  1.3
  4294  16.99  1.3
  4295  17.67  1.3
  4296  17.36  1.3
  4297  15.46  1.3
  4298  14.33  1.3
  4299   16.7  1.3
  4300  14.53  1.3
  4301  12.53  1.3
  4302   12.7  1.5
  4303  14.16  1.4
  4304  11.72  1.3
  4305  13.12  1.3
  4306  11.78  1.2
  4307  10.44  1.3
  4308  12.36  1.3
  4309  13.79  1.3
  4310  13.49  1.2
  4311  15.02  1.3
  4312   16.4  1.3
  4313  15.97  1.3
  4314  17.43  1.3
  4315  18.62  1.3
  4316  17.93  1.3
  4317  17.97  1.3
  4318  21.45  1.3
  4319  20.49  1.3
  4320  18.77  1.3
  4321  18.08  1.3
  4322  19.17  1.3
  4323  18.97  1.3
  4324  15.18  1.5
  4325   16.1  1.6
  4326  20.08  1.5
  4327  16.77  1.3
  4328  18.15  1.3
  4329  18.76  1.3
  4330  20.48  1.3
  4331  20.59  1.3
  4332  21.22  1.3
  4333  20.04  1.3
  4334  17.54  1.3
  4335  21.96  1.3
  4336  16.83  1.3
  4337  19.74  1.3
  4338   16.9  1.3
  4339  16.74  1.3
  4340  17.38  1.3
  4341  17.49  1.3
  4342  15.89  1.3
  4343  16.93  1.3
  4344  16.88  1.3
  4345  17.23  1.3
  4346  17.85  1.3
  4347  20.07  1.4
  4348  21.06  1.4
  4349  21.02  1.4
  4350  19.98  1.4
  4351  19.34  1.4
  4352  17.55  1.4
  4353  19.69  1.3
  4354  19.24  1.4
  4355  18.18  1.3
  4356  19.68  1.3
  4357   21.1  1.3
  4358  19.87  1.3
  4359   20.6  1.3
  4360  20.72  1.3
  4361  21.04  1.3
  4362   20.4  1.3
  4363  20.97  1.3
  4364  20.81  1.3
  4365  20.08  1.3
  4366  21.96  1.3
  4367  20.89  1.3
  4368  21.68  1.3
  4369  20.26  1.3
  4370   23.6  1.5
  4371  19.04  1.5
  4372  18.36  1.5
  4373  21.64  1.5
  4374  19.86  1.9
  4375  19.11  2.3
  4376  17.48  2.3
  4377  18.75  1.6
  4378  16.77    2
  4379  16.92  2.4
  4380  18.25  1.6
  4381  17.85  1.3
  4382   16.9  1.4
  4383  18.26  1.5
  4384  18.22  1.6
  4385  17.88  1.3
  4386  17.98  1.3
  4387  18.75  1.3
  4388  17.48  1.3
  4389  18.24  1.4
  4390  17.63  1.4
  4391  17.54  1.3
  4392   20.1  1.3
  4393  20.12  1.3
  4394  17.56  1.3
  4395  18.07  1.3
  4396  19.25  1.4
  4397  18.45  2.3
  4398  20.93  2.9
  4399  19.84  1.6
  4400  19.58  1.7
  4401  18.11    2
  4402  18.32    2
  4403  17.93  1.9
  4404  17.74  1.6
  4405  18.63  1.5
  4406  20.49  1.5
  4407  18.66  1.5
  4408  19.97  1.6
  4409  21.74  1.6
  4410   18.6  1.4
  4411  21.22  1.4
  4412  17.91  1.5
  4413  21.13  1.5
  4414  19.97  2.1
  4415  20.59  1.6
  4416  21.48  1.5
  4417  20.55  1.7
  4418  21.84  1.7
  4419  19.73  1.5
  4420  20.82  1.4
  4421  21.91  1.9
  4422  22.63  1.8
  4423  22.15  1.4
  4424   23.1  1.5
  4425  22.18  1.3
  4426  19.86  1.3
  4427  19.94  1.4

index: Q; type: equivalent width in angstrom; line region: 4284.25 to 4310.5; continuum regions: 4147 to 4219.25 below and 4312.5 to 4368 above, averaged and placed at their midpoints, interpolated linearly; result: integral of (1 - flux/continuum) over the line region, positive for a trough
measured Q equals 5.0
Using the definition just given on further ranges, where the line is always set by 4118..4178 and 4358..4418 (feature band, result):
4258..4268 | -0.56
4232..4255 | -1.39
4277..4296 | 0.77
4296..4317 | 4.20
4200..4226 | -0.58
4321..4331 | 0.11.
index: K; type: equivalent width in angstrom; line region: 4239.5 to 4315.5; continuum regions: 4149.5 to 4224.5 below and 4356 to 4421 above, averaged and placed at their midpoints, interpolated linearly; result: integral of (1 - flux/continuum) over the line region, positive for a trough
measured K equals 3.8 angstrom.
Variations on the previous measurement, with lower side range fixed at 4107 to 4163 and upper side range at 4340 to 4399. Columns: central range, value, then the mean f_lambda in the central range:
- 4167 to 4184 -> 0.55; 16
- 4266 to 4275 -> 0.29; 17.2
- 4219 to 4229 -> 0.36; 16.5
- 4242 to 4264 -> -0.99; 18.3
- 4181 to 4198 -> 0.18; 16.5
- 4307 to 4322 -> 1.26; 16.8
